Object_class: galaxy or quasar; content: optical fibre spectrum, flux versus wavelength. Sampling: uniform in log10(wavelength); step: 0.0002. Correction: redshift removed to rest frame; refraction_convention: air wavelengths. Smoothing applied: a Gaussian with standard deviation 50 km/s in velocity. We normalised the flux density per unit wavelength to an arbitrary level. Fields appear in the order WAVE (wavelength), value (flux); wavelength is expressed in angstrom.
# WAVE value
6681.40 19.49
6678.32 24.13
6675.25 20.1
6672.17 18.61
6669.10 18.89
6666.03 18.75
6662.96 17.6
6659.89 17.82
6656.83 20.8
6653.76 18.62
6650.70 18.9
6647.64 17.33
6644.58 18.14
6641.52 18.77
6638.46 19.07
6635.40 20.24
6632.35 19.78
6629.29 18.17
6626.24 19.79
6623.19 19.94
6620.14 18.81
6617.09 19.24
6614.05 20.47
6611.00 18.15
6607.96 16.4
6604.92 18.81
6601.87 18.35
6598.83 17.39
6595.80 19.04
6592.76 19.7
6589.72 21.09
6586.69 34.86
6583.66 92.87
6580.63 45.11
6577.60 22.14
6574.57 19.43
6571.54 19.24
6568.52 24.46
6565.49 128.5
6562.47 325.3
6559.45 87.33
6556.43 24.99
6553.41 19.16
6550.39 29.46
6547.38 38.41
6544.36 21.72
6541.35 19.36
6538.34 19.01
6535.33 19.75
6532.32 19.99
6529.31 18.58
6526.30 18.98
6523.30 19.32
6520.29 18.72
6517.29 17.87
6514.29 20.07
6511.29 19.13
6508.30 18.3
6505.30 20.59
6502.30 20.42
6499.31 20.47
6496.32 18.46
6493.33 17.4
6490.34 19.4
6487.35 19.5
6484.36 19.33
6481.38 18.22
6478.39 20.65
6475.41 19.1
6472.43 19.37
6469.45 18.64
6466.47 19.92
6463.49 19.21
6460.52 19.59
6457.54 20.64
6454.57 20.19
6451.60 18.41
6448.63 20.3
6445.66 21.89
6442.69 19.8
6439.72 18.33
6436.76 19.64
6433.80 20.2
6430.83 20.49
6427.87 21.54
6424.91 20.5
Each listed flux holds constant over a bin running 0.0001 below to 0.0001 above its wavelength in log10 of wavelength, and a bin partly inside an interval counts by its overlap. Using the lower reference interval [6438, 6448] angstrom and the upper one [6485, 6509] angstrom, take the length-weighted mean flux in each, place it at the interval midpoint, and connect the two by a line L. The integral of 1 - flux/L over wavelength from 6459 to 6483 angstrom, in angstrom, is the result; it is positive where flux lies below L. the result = 0.4 angstrom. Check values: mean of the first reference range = 20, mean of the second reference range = 19.3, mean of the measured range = 19.3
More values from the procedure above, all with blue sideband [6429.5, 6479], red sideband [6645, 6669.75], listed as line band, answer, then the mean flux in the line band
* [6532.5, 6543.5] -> -0.2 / 19.6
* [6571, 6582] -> -4.5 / 26.9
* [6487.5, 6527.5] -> 0.6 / 19.2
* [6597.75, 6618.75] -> 0.5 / 18.4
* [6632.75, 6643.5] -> -0.4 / 19.4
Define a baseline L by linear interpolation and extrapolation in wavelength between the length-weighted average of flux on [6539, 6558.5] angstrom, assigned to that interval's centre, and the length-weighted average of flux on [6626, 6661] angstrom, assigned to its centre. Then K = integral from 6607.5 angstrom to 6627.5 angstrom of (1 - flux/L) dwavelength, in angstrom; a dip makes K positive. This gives 1.9 angstrom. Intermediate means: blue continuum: 27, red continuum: 18.9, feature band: 19.1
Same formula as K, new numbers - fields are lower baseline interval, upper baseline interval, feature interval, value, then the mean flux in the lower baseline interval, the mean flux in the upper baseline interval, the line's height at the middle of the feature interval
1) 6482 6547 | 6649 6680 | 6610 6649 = 0.77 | 19.7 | 19.4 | 19.5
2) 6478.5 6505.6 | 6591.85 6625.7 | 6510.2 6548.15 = -2.74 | 19.3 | 18.8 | 19.1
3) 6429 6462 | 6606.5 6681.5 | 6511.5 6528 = 0.55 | 20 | 19.1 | 19.6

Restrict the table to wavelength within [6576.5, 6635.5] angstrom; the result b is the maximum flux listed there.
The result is 92.87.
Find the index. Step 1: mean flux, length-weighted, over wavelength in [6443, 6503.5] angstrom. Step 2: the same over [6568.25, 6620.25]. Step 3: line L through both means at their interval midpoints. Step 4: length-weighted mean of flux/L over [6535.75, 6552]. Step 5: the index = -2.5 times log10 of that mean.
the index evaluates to -0.08 mag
